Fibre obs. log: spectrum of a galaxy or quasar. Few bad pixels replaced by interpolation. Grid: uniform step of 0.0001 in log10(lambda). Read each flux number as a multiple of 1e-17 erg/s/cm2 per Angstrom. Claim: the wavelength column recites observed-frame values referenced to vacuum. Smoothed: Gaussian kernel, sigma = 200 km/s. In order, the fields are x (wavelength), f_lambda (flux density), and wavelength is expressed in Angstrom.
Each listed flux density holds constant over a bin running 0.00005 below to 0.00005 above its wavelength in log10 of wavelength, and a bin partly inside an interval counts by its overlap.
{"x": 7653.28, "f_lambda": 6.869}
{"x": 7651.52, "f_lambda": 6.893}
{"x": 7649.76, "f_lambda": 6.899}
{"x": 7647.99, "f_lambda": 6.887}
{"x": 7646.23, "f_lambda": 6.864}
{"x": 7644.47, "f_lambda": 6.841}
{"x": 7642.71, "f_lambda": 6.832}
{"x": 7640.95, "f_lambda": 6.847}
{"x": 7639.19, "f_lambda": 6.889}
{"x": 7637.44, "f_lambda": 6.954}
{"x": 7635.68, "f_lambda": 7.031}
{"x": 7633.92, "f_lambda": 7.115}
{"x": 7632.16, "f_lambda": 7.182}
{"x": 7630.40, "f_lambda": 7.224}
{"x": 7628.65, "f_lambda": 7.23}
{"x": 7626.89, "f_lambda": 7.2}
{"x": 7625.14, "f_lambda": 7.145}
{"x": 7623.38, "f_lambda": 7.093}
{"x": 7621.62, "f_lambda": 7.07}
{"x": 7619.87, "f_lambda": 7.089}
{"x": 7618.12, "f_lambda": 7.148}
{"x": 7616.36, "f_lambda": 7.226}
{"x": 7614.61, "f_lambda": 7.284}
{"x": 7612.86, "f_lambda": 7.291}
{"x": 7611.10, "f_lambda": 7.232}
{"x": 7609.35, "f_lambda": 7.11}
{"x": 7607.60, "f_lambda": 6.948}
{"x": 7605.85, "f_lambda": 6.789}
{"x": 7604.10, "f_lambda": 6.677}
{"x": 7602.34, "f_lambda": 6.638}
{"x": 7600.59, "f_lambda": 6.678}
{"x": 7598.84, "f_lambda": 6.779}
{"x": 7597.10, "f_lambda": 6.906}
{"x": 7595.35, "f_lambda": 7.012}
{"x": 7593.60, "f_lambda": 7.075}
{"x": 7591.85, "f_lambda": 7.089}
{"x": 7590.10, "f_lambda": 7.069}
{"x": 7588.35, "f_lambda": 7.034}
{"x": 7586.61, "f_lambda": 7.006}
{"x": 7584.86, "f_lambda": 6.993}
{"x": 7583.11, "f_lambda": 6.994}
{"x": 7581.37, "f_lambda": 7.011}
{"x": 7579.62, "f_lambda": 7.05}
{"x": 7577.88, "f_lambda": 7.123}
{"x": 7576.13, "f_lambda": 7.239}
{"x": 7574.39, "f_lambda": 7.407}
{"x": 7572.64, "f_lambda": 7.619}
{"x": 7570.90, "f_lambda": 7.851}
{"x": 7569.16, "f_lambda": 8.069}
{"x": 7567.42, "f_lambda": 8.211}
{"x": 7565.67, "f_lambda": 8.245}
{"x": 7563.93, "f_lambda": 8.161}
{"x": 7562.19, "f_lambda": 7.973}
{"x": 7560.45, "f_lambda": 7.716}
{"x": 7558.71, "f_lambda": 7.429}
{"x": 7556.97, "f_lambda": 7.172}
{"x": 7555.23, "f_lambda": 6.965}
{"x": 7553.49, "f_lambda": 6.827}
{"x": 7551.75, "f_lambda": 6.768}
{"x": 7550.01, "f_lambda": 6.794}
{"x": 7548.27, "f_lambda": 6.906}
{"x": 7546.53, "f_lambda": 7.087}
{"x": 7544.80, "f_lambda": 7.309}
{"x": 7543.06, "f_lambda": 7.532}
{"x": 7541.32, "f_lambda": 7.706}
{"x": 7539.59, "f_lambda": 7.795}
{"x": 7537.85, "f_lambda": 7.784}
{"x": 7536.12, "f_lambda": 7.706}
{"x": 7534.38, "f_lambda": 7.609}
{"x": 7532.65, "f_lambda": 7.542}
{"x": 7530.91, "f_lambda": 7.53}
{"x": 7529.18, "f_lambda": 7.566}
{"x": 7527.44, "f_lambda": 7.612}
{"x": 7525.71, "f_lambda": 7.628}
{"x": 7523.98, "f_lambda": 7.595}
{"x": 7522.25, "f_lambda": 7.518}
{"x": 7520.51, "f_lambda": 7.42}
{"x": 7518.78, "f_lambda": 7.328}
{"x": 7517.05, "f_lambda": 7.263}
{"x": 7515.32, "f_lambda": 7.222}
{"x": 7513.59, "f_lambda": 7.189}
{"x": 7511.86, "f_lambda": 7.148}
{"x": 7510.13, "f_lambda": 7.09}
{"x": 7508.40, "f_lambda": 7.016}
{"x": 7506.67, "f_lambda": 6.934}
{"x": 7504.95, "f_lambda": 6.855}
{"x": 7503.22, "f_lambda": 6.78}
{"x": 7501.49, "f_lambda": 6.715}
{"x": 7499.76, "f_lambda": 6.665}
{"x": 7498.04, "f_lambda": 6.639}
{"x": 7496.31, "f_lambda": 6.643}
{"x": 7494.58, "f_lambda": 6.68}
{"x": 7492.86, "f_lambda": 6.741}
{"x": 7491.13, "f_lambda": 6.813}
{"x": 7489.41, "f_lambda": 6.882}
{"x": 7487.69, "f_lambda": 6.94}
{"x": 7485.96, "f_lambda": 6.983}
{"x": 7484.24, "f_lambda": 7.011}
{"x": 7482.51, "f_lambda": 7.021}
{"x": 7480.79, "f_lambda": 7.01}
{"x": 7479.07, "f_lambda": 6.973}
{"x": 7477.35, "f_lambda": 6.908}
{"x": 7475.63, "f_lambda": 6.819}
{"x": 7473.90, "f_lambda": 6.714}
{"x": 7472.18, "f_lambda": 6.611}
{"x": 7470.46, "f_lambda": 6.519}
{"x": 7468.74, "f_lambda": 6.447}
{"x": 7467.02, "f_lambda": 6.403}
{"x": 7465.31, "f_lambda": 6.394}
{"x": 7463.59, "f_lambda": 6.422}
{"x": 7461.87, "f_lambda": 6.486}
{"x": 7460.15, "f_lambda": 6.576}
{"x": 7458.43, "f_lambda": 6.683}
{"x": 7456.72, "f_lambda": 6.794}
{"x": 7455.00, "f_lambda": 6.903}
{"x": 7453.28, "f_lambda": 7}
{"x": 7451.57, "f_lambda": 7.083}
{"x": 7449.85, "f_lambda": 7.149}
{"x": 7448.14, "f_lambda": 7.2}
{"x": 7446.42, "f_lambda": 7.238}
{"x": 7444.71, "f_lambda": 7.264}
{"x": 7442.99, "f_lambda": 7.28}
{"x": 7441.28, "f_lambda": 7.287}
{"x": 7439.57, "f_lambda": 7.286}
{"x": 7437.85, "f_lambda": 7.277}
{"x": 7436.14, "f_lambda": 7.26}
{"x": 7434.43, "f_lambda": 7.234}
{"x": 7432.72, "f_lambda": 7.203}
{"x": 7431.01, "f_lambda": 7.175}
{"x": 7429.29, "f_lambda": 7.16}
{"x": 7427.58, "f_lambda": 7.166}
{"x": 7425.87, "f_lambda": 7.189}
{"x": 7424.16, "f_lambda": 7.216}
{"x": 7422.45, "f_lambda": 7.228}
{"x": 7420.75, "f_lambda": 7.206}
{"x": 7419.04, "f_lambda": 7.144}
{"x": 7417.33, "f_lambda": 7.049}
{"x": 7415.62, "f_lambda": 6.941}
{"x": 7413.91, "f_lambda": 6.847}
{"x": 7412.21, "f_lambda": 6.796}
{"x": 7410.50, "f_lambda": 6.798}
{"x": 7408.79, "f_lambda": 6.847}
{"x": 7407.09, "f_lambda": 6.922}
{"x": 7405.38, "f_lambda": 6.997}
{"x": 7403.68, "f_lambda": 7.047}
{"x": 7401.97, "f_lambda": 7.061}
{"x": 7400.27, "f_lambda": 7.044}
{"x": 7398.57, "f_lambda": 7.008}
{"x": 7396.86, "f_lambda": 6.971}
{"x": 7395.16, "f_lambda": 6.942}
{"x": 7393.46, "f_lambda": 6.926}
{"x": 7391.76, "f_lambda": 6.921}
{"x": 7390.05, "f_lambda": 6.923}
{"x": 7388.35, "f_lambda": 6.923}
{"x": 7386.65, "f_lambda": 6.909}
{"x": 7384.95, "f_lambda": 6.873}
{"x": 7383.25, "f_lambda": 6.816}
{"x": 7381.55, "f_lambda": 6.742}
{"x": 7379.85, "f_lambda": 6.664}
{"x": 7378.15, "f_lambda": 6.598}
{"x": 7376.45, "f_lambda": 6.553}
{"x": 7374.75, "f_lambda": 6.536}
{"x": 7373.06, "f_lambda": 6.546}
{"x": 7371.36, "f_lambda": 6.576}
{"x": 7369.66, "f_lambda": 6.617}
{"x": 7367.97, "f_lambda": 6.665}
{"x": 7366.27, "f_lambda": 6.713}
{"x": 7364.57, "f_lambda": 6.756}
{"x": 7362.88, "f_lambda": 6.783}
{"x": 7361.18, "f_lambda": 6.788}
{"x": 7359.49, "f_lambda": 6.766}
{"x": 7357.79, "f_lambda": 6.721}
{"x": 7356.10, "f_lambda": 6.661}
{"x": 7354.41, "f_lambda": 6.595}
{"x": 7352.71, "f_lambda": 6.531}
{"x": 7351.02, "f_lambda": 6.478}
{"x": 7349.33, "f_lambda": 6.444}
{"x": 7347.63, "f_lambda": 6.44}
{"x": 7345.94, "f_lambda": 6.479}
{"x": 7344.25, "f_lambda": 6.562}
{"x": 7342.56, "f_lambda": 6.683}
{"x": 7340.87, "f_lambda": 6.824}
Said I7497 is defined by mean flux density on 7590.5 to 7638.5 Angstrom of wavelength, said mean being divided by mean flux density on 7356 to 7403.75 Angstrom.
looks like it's 1.0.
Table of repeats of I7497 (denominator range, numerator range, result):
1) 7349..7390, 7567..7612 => 1.07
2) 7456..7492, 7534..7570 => 1.12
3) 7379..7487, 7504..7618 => 1.05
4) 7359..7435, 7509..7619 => 1.06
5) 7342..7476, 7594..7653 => 1.02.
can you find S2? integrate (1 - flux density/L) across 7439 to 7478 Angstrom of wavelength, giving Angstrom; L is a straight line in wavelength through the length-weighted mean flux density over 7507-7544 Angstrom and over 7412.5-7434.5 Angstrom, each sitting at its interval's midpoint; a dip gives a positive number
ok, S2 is 2.1 Angstrom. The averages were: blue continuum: 7.12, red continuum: 7.46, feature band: 6.84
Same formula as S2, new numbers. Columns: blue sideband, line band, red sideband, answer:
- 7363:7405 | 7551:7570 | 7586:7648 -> -1.7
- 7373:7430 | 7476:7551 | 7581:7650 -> -2.0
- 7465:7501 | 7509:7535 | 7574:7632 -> -2.1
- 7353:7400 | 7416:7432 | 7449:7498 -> -0.9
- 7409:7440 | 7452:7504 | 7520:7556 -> 3.6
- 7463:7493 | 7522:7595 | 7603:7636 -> -4.7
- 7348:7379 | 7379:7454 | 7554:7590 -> -2.4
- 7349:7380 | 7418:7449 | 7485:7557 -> -1.6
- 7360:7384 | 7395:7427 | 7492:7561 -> -1.0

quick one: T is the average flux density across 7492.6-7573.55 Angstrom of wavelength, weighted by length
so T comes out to 7.34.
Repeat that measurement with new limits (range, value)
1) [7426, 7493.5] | 6.93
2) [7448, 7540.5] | 7.02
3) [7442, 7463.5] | 6.95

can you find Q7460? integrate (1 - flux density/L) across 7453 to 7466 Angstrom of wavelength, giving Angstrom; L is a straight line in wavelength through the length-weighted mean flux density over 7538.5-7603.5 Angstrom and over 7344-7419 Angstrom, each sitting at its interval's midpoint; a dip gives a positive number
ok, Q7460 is 0.6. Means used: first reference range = 6.77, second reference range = 7.27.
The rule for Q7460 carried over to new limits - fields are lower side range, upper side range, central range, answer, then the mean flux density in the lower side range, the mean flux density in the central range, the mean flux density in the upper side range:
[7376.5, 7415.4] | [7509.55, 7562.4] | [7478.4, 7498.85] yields 0.98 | 6.88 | 6.86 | 7.37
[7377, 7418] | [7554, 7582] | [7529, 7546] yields -0.34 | 6.89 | 7.6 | 7.57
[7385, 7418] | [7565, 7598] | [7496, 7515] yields 0.68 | 6.94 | 6.9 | 7.31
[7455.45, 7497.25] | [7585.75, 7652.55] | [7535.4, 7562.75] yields -1.84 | 6.73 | 7.33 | 7.01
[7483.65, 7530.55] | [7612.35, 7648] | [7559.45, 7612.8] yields -1.38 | 7.08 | 7.26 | 7.07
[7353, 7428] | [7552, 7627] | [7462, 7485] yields 1.01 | 6.86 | 6.7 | 7.22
